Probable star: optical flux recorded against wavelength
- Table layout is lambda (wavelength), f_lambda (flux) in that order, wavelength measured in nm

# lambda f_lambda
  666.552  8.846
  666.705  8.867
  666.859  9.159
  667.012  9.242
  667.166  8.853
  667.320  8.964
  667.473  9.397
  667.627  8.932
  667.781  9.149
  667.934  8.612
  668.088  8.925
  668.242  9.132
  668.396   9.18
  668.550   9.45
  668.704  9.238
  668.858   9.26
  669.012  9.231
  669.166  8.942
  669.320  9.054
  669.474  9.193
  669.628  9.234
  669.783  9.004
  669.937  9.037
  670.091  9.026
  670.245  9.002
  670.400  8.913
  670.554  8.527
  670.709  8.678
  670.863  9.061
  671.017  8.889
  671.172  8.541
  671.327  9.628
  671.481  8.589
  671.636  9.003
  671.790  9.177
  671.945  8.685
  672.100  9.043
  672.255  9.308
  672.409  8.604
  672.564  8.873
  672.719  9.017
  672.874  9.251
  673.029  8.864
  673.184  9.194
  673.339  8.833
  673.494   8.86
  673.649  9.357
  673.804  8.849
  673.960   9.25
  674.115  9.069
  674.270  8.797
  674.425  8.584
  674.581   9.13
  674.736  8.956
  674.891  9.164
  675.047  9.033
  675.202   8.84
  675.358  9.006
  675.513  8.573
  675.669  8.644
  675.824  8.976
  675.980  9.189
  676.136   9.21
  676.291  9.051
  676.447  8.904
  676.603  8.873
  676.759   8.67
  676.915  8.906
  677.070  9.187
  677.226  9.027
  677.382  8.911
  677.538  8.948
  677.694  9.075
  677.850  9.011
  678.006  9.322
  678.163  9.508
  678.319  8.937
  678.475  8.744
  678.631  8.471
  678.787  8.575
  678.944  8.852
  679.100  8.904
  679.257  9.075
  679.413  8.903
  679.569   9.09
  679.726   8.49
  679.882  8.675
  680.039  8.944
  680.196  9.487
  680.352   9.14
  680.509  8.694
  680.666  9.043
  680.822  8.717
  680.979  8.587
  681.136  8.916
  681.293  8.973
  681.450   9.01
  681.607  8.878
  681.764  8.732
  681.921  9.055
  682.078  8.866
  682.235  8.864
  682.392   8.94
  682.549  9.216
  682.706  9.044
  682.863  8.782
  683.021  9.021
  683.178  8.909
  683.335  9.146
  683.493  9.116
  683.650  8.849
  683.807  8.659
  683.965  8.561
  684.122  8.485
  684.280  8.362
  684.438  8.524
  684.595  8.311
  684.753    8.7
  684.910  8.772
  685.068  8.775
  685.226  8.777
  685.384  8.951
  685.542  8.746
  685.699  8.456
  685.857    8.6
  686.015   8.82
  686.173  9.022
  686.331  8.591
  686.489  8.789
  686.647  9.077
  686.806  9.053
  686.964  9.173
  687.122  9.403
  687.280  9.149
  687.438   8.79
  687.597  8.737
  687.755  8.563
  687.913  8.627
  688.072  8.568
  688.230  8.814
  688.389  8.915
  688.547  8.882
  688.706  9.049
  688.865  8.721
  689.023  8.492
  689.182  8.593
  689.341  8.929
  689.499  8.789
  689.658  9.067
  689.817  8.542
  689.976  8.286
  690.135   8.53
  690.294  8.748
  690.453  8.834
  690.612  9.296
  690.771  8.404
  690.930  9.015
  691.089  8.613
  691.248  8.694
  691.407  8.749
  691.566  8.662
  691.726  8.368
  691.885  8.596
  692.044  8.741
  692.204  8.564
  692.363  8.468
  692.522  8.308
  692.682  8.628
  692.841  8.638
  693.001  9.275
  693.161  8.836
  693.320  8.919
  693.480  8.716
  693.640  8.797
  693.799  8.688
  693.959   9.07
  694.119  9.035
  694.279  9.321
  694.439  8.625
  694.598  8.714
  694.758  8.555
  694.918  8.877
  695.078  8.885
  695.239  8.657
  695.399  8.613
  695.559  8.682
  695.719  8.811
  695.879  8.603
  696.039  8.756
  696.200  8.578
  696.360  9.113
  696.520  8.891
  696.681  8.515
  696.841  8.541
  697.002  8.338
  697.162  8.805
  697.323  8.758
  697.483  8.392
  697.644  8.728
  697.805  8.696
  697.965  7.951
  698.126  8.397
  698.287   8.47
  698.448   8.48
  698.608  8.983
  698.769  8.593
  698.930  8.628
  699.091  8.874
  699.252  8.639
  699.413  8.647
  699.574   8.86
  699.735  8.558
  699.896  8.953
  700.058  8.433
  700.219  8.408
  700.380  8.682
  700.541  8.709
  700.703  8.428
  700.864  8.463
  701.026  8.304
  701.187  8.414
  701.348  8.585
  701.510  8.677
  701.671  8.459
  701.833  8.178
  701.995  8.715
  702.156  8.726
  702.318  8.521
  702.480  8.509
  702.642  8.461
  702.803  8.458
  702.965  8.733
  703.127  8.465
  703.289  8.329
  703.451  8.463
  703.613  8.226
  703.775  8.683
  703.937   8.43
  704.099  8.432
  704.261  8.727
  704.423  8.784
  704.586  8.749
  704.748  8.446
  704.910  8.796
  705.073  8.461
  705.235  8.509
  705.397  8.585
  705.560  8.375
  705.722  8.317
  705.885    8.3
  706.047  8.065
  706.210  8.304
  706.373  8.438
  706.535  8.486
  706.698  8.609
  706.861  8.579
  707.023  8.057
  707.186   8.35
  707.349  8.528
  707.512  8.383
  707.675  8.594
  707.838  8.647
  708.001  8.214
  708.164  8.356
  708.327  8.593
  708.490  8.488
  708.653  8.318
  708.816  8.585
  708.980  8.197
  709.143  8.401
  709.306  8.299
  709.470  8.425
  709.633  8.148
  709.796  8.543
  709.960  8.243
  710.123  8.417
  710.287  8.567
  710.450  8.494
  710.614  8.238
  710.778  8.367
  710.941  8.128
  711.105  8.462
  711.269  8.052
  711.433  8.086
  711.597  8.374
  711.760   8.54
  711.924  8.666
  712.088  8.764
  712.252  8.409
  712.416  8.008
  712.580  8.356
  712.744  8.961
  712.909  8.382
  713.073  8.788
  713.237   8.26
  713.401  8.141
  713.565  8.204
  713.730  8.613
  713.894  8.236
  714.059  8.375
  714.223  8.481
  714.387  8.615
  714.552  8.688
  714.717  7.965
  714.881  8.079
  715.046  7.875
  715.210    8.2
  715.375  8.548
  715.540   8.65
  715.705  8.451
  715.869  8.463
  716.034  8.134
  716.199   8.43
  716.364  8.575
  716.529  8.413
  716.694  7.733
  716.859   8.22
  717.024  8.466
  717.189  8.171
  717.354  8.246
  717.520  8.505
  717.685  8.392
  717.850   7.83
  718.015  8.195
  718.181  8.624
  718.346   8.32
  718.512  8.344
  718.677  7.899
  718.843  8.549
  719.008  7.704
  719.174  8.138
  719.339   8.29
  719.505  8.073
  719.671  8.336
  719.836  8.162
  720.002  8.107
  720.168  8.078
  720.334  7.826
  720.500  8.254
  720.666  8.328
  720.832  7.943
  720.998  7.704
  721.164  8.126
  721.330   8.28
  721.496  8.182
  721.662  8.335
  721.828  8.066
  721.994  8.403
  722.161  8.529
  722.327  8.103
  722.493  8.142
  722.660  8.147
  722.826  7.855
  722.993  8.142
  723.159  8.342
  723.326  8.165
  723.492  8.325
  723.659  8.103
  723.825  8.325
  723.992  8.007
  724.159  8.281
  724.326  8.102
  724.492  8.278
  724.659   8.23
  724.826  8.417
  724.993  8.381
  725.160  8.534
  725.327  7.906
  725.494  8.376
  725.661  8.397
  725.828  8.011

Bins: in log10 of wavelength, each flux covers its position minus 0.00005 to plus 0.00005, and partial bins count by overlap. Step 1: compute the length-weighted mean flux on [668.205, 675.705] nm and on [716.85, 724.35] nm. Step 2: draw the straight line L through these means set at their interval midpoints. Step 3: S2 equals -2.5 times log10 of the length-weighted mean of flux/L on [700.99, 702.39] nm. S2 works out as 0.00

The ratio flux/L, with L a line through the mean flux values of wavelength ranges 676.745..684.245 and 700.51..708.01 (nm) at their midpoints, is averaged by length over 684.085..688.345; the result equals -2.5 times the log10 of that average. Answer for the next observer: 0.01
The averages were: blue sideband 8.91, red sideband 8.48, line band 8.77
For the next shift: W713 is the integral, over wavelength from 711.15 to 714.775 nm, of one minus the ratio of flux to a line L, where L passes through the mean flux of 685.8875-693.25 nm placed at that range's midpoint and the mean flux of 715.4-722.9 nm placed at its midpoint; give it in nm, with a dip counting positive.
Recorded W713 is -0.03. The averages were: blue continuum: 8.77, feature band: 8.41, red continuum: 8.22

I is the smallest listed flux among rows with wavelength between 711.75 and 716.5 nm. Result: 7.875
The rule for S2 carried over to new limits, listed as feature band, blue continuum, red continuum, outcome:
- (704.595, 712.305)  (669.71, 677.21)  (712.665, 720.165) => 0.00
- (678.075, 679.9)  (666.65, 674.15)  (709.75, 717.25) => 0.00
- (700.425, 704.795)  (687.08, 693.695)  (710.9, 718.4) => 0.00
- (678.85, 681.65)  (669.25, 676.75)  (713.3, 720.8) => -0.01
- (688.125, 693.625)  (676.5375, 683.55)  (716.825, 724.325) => 0.00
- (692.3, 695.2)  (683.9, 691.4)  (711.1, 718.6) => -0.02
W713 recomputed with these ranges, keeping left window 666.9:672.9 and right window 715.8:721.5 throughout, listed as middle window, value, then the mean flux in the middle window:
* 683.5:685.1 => 0.03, 8.62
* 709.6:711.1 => 0.00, 8.36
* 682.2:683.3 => -0.02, 8.98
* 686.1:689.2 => -0.05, 8.85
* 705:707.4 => 0.00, 8.4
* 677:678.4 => -0.03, 9.1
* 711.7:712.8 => -0.03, 8.52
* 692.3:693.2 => -0.01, 8.69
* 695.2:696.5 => -0.02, 8.74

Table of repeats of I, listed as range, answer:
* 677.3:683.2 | 8.471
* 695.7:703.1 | 7.951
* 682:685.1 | 8.311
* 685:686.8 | 8.456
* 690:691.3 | 8.404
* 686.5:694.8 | 8.286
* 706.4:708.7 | 8.057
